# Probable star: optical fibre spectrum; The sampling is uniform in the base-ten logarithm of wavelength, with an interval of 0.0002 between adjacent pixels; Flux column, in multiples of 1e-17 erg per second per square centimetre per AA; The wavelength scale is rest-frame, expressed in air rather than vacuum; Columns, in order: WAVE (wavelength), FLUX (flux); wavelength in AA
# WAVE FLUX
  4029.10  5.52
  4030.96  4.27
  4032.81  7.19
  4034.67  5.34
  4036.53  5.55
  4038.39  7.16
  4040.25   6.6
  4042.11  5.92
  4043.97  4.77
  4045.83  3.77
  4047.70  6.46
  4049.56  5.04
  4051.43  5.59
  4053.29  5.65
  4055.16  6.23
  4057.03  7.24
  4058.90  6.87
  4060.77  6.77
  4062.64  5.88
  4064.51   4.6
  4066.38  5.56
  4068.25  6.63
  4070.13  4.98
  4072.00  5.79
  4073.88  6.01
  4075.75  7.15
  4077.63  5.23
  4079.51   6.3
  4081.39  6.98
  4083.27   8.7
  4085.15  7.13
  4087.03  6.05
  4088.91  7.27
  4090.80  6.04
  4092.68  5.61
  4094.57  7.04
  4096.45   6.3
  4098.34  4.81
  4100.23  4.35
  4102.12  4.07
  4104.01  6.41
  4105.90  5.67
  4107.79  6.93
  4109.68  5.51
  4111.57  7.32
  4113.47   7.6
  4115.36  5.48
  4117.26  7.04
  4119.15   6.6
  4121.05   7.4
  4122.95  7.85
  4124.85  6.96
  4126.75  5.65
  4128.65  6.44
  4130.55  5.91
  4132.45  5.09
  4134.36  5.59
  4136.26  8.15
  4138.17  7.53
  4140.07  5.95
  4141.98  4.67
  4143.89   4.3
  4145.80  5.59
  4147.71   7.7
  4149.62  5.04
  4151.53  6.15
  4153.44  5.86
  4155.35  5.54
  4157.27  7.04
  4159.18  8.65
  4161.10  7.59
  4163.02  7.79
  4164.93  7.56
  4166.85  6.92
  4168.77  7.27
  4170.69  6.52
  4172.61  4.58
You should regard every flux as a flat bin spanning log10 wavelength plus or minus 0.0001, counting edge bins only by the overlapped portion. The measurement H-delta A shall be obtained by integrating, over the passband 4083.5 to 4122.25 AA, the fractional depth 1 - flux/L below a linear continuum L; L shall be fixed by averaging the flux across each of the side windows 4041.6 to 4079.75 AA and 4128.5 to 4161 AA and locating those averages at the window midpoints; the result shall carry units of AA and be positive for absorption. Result -1.7 AA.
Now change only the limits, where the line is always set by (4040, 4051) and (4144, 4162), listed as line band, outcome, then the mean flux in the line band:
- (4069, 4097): -3.38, 6.44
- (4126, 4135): 0.71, 5.74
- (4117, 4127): -1.39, 7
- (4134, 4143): -0.15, 6.42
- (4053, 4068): -1.72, 6.14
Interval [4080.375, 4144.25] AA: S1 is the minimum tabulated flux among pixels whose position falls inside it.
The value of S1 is 4.07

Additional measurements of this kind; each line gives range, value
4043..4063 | 3.77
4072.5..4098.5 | 4.81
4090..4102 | 4.35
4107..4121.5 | 5.48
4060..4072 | 4.6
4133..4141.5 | 5.59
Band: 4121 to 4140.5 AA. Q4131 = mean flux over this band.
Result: 6.57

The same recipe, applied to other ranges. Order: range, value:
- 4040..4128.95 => 6.17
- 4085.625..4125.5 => 6.31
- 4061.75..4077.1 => 5.81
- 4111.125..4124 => 7.03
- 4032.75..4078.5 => 5.9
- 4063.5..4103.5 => 6.03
